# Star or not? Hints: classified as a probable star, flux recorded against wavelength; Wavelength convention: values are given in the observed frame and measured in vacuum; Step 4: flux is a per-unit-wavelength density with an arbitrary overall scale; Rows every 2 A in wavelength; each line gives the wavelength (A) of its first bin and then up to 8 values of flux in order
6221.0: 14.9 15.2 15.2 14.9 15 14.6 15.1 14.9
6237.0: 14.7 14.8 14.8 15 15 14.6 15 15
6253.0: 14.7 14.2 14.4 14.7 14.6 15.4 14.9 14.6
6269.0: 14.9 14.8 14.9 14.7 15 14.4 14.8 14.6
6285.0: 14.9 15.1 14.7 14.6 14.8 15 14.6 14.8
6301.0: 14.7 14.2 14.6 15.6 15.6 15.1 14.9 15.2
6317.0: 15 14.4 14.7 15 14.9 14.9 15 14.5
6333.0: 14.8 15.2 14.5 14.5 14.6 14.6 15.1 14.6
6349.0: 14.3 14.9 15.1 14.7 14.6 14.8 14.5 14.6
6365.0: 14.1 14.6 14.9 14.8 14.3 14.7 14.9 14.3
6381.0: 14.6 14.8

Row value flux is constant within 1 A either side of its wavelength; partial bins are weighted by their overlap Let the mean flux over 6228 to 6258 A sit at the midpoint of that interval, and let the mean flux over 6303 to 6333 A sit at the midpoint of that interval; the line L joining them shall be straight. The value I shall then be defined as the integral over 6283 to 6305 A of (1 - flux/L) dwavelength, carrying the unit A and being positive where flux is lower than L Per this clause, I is 0.2 A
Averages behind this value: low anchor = 14.8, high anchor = 14.9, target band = 14.7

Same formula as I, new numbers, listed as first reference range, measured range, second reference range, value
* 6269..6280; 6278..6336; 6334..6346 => -0.3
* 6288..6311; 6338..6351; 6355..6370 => 0.0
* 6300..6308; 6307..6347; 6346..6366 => -0.5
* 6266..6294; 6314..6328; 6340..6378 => -0.1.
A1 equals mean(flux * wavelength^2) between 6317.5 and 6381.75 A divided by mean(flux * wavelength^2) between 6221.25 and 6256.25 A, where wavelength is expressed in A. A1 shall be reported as 1.02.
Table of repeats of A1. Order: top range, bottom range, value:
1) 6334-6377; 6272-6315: 1.01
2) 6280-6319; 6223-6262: 1.02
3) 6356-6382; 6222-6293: 1.02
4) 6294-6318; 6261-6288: 1.02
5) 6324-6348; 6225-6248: 1.03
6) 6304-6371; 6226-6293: 1.03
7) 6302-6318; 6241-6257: 1.04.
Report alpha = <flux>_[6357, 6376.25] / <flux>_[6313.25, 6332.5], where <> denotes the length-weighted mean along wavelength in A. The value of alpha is 0.98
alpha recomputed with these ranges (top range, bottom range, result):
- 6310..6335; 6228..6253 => 1.00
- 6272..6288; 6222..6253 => 0.99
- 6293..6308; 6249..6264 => 1.00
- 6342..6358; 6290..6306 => 1.01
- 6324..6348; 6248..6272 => 1.00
